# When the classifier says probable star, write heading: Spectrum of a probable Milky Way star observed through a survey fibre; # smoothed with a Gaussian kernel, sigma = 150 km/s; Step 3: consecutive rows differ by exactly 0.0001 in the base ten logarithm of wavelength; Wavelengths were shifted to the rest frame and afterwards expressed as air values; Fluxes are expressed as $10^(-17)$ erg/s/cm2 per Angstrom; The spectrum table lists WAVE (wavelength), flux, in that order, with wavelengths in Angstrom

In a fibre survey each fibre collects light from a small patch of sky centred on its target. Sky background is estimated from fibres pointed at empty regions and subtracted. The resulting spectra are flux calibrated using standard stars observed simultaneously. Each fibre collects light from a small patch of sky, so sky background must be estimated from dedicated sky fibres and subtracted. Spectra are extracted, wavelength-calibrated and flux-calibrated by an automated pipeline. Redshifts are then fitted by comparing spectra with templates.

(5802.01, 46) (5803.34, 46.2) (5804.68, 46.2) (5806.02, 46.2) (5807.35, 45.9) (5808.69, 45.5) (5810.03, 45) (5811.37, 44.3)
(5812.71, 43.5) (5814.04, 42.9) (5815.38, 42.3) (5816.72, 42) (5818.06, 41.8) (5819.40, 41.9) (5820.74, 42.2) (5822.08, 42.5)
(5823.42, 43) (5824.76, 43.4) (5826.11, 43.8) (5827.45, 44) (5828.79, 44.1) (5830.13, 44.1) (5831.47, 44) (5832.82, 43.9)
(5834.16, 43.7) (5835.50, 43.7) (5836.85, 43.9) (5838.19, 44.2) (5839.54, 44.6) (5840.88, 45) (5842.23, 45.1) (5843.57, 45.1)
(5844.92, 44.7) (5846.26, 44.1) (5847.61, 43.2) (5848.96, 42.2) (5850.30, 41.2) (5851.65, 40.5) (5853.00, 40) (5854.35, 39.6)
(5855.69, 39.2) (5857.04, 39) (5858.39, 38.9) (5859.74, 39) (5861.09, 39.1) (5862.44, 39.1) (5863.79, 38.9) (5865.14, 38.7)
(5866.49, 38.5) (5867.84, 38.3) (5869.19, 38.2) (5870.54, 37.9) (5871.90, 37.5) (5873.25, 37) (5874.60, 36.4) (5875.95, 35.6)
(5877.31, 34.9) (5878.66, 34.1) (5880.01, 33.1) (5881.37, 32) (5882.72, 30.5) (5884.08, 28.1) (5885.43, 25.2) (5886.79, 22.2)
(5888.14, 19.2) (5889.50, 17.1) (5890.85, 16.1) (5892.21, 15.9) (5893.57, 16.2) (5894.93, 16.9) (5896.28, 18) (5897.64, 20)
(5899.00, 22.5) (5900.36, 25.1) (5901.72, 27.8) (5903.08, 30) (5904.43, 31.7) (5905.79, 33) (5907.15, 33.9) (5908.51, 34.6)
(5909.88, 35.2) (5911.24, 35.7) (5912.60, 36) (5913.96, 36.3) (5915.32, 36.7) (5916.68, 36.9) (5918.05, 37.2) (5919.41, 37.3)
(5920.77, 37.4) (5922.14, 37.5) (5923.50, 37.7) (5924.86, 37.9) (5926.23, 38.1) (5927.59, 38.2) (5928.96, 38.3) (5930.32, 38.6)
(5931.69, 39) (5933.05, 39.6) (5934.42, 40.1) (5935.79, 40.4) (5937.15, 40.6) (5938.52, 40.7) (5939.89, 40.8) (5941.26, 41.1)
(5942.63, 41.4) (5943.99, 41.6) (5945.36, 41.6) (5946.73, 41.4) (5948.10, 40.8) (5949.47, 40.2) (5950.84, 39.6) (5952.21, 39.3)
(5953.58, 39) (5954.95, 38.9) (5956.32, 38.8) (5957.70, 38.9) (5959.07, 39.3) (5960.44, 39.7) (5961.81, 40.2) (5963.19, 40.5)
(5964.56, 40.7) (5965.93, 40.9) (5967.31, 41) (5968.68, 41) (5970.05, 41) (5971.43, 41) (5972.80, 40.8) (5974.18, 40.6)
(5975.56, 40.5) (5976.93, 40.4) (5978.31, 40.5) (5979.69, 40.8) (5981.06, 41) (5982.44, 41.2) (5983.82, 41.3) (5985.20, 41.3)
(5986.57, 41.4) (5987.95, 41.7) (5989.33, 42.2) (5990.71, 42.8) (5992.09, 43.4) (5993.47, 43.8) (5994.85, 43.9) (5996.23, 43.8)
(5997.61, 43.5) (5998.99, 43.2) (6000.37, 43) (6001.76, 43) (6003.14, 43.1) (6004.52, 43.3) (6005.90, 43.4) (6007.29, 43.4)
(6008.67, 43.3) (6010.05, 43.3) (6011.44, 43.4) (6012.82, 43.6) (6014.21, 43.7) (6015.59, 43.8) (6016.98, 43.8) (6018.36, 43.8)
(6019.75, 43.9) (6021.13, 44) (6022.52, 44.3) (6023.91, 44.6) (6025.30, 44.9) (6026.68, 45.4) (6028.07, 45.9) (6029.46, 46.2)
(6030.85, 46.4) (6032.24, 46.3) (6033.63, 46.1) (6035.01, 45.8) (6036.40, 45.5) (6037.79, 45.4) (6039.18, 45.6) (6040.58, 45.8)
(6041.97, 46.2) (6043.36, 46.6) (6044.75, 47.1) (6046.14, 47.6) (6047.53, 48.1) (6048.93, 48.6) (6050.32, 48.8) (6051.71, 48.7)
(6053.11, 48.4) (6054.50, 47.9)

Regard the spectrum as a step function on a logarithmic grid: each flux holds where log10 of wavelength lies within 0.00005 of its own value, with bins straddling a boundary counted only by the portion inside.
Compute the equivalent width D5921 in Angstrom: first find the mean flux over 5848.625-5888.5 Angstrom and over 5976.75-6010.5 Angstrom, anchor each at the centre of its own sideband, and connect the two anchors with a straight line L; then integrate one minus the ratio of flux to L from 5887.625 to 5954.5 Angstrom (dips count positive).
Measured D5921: 8.4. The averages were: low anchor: 35.9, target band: 34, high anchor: 42.5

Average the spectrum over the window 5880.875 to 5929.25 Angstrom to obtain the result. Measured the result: 29.7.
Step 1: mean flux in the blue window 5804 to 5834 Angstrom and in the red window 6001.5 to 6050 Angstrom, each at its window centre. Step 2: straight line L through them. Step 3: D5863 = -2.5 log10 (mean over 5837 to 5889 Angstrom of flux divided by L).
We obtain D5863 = 0.17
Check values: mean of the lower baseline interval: 43.7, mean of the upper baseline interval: 45.1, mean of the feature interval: 37.6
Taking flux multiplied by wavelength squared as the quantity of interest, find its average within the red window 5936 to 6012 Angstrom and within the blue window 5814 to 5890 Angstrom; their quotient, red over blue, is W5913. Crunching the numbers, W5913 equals 1.11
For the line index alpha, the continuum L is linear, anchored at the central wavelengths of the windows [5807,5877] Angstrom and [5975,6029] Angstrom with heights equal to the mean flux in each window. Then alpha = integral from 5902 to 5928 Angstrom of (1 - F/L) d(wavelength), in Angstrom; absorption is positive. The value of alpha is 4.1 Angstrom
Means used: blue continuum 41.7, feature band 35.7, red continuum 43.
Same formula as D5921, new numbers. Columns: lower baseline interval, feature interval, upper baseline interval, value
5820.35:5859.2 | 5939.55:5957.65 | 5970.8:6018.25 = 0.98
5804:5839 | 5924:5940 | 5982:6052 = 1.77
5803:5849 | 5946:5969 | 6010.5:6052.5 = 2.57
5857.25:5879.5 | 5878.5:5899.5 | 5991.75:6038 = 8.63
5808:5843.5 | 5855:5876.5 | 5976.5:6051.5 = 2.72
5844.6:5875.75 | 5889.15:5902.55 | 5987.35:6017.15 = 6.86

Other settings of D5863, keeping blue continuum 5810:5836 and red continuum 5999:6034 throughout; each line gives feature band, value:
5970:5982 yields 0.08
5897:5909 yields 0.46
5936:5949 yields 0.07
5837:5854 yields 0.00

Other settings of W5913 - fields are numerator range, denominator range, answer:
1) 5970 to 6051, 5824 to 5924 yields 1.29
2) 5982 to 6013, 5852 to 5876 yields 1.17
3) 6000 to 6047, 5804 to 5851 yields 1.09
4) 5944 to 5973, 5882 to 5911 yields 1.65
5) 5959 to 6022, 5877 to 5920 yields 1.53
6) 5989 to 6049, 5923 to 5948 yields 1.15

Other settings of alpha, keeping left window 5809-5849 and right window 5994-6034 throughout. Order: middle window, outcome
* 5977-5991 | 0.86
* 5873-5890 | 5.51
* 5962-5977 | 1.11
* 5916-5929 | 1.86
